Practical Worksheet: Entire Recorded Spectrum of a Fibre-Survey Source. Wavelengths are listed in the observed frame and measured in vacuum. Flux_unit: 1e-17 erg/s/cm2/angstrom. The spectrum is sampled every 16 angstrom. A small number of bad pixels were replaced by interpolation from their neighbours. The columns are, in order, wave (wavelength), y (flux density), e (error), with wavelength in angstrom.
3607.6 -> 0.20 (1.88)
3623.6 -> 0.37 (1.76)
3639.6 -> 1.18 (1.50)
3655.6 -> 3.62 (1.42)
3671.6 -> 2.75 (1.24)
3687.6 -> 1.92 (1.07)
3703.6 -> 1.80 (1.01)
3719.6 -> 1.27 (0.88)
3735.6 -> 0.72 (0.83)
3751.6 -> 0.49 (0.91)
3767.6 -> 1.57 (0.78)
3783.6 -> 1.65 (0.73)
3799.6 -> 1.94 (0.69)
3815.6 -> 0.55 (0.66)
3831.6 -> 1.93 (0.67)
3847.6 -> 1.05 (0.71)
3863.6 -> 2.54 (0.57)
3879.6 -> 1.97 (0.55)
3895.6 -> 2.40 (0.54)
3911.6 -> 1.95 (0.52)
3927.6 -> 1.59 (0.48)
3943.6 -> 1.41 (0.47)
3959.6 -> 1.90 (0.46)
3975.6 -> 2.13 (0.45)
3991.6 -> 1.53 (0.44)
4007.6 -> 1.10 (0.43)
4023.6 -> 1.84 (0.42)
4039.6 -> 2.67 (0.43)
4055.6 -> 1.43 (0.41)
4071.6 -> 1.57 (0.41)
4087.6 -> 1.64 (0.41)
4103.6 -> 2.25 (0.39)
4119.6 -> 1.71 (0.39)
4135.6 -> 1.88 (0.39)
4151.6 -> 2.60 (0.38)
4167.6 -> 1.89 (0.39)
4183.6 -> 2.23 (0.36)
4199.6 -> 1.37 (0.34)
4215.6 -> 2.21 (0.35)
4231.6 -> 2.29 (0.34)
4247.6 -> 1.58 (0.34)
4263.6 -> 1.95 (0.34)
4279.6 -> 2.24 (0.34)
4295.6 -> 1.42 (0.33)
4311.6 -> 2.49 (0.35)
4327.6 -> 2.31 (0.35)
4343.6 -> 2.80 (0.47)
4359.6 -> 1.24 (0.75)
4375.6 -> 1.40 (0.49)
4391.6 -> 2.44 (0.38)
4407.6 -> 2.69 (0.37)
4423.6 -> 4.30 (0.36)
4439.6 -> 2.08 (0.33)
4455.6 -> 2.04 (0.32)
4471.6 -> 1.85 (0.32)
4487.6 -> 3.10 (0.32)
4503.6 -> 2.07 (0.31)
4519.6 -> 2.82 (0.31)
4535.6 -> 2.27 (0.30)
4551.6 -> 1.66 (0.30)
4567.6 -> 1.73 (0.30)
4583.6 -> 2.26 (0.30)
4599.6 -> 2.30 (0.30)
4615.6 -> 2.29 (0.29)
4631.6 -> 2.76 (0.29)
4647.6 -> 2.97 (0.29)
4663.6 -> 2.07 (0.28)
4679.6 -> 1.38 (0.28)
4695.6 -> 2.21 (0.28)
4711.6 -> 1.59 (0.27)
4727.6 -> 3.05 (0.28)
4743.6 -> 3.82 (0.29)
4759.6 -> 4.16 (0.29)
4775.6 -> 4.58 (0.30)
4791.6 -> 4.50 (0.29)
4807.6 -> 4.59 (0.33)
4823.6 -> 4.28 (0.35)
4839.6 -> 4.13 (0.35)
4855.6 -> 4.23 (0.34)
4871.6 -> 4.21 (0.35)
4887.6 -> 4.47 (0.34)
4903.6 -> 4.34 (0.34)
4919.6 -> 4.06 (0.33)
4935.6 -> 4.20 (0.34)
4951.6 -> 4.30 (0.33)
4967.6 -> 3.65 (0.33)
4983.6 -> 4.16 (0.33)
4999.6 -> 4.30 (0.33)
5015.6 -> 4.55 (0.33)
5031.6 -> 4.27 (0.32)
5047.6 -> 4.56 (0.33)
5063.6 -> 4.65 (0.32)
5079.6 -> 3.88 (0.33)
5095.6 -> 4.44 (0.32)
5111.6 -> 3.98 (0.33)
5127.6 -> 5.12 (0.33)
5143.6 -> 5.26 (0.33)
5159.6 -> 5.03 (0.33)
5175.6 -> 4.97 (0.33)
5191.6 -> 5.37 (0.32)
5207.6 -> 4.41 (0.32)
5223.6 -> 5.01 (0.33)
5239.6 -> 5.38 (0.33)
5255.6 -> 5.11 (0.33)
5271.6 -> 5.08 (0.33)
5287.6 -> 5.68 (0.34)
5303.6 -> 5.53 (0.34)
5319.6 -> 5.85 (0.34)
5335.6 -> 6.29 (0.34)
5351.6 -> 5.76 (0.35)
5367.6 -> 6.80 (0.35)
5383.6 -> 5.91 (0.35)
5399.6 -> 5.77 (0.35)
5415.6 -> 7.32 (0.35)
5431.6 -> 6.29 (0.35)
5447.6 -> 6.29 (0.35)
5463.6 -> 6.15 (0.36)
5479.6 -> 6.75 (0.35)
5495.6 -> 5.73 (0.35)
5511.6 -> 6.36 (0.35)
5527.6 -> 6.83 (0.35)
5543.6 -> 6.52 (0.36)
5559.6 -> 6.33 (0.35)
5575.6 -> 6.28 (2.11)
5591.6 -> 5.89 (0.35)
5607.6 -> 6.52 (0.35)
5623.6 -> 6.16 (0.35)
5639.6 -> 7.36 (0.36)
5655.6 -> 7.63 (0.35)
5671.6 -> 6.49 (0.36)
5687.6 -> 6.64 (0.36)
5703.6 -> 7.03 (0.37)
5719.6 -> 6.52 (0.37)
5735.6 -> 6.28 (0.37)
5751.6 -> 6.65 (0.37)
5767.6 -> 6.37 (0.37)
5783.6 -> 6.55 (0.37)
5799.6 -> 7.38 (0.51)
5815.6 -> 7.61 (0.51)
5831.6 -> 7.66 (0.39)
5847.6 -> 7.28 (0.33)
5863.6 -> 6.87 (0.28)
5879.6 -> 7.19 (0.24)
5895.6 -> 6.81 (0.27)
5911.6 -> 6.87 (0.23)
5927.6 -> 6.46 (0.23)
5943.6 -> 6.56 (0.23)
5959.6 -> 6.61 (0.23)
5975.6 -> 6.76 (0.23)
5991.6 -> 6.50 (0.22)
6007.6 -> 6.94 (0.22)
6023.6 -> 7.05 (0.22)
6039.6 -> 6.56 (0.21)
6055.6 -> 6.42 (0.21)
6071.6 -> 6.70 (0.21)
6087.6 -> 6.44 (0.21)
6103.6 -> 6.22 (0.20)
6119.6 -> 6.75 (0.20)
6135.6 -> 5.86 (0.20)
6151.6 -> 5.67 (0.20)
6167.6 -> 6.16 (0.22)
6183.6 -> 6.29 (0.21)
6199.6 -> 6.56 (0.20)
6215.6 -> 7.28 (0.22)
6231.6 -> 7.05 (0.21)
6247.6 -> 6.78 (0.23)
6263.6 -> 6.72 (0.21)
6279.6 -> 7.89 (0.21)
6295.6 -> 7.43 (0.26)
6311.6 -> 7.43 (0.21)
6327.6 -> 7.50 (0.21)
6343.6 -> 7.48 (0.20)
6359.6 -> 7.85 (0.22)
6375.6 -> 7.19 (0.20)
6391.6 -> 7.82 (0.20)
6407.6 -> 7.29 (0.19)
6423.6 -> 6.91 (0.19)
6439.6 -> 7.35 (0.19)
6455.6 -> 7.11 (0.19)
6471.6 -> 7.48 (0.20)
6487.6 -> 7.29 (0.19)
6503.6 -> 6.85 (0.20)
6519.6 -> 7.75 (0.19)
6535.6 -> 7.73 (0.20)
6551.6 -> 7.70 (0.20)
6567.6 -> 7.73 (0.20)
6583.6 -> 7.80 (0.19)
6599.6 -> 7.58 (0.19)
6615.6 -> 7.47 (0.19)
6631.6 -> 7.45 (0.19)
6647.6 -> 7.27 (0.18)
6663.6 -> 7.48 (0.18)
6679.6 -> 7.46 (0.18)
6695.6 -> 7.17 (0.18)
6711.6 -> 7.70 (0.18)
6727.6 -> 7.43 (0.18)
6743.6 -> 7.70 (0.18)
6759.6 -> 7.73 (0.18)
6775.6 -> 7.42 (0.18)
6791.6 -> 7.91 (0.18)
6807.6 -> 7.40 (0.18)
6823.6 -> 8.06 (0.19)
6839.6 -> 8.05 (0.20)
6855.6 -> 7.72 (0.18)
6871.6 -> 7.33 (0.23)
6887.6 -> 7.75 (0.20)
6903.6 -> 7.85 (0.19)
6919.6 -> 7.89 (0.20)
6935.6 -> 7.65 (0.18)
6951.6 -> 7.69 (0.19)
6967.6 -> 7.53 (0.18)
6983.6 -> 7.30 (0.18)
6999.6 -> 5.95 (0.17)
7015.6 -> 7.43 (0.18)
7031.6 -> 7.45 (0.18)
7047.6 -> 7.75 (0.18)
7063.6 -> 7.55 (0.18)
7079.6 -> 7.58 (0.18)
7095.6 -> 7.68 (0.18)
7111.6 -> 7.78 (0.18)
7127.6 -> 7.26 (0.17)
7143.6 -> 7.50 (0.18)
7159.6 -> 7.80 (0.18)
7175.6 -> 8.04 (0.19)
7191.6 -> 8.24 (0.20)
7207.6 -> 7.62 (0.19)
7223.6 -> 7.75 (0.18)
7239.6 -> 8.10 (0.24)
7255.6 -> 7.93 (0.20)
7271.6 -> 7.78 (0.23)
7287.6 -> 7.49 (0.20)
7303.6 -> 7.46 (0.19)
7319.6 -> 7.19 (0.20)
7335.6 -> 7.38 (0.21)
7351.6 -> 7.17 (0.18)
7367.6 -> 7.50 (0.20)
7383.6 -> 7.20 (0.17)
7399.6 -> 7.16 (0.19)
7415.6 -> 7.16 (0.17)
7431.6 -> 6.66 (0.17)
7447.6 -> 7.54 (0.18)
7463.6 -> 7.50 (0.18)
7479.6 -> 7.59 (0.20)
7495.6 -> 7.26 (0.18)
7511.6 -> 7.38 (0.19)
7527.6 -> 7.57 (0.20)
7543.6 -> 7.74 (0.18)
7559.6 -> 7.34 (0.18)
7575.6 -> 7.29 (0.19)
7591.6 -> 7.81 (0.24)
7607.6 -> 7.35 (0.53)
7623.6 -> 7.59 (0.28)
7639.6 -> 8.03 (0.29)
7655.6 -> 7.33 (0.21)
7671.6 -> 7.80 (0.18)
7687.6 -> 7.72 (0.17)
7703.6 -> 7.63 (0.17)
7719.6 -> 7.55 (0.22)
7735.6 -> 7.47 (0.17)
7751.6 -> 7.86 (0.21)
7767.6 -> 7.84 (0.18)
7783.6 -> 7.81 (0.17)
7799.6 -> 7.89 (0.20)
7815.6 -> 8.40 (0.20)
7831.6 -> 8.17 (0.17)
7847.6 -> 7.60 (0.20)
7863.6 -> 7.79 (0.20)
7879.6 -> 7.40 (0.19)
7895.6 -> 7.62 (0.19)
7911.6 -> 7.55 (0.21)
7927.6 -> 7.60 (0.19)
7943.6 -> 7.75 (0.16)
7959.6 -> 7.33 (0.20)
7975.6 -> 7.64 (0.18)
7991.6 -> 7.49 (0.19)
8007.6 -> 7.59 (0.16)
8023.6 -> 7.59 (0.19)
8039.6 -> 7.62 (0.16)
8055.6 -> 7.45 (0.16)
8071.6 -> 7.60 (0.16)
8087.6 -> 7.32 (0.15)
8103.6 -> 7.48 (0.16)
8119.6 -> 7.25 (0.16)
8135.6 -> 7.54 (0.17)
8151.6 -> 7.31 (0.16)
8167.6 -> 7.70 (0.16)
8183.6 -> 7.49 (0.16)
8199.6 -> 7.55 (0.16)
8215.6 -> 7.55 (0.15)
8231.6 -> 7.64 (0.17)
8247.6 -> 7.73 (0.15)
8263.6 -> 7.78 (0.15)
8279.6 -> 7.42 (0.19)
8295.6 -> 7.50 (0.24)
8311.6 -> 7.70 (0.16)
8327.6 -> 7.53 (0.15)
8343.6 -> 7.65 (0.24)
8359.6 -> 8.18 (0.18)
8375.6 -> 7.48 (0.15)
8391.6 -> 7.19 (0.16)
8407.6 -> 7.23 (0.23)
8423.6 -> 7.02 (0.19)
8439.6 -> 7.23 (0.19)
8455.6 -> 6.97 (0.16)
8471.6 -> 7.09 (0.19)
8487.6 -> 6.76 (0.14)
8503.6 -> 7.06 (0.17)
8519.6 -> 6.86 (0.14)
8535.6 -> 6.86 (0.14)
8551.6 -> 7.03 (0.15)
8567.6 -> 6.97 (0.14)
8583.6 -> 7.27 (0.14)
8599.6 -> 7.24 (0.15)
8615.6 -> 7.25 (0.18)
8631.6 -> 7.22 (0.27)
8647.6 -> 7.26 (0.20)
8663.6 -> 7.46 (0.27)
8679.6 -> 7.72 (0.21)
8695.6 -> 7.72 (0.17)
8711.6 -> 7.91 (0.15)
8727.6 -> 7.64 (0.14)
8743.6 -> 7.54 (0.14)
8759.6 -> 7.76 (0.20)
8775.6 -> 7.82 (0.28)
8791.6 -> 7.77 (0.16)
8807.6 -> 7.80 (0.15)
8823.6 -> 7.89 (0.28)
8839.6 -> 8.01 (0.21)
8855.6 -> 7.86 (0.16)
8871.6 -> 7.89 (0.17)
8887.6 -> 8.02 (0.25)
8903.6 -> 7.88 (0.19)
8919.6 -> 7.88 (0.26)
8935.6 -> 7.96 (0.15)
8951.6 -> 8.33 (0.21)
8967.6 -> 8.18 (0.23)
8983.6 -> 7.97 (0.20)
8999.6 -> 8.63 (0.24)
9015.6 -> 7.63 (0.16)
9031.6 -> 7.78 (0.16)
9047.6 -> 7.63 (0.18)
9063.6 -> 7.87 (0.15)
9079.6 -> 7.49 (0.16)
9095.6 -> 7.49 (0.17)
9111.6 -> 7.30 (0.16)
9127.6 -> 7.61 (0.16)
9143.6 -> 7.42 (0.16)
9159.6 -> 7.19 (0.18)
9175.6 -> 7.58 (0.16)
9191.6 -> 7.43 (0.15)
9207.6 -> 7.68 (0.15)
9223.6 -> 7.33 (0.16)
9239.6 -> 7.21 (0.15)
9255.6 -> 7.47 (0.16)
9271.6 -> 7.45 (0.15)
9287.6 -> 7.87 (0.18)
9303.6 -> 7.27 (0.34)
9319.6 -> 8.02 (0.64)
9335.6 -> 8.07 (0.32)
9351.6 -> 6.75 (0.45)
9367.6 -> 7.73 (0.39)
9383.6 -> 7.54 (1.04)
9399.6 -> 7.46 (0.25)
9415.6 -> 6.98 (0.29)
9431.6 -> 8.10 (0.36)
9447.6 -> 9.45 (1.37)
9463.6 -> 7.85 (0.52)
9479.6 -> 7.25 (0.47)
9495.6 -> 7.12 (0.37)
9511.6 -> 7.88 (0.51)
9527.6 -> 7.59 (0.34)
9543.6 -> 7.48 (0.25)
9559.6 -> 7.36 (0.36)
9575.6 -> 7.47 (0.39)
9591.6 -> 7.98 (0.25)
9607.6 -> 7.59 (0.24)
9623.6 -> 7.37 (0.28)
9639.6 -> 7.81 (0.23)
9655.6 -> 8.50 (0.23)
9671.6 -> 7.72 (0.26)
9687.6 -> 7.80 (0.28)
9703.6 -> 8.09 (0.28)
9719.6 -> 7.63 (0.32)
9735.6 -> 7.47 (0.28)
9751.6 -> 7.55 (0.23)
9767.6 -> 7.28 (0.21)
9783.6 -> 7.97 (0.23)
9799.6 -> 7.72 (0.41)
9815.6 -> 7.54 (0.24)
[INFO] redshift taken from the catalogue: 0.187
